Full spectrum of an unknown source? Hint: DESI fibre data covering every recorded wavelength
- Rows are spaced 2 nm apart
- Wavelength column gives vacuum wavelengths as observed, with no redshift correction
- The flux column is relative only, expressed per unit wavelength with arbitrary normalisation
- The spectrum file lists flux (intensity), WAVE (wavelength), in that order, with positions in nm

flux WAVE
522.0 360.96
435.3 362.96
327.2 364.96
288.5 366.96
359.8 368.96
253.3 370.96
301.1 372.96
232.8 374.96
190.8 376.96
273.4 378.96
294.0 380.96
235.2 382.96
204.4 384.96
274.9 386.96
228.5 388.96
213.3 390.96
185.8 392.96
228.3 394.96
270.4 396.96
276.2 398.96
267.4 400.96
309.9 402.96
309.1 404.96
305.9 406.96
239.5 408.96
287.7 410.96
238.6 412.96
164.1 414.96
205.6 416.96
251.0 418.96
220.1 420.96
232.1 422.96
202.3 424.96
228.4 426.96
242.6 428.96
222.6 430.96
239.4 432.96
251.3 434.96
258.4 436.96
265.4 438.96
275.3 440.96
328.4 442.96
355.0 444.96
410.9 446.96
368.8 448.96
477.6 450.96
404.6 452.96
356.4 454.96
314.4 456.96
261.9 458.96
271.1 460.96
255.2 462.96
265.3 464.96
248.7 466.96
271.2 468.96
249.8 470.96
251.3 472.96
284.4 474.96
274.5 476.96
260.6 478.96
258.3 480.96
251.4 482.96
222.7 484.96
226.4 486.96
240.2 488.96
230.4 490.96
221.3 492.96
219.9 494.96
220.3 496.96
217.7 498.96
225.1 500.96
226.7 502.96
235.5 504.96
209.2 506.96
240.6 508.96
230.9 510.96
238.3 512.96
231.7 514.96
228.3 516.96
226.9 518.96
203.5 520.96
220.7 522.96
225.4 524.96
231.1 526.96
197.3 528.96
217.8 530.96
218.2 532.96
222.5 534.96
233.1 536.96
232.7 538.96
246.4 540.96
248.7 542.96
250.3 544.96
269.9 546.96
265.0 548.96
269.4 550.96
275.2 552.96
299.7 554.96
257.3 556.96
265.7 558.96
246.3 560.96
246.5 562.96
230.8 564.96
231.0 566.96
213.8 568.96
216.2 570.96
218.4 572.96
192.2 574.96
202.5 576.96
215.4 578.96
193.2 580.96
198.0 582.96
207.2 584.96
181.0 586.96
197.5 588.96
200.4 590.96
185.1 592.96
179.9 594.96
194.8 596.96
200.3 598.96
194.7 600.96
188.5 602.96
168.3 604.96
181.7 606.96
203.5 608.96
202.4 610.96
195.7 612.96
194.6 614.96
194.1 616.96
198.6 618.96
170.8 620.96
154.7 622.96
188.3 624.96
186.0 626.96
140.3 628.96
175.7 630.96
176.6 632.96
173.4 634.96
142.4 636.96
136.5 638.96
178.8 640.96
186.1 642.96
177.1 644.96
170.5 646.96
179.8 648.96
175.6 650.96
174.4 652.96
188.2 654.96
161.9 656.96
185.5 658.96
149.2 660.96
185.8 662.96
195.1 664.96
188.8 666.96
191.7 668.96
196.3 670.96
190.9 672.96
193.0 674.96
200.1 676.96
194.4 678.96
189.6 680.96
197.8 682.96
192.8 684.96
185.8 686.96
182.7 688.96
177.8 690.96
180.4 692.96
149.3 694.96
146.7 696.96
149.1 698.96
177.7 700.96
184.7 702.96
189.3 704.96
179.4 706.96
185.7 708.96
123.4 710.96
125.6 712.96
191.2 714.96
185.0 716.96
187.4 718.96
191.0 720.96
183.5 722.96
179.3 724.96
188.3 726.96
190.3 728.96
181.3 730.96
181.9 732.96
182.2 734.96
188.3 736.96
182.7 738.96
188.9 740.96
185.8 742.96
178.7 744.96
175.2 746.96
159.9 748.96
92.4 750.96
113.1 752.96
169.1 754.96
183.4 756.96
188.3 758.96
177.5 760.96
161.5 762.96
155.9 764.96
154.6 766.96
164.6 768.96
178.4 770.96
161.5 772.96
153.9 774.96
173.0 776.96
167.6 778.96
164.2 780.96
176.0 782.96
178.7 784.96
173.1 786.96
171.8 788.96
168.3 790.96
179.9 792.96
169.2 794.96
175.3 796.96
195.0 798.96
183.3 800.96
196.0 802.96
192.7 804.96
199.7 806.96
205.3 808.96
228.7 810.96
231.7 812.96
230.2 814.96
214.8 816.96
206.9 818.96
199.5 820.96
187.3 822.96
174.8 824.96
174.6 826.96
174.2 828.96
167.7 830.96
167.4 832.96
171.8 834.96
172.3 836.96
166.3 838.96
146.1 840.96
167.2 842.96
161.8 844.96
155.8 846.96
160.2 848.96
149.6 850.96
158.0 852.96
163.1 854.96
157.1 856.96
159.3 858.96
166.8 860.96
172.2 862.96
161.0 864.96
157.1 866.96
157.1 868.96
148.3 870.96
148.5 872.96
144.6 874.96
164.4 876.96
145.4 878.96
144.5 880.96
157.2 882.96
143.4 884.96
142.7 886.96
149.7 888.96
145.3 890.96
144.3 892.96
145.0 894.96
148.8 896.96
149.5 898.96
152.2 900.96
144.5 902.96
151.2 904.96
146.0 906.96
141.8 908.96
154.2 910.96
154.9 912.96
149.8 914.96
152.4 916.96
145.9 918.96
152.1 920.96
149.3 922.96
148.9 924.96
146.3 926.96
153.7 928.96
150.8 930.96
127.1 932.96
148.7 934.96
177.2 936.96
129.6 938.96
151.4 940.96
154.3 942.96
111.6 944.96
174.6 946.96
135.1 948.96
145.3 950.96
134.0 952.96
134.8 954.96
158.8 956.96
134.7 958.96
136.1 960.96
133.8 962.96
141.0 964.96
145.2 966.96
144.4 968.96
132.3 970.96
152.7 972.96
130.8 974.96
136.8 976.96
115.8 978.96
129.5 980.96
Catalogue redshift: 1.91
